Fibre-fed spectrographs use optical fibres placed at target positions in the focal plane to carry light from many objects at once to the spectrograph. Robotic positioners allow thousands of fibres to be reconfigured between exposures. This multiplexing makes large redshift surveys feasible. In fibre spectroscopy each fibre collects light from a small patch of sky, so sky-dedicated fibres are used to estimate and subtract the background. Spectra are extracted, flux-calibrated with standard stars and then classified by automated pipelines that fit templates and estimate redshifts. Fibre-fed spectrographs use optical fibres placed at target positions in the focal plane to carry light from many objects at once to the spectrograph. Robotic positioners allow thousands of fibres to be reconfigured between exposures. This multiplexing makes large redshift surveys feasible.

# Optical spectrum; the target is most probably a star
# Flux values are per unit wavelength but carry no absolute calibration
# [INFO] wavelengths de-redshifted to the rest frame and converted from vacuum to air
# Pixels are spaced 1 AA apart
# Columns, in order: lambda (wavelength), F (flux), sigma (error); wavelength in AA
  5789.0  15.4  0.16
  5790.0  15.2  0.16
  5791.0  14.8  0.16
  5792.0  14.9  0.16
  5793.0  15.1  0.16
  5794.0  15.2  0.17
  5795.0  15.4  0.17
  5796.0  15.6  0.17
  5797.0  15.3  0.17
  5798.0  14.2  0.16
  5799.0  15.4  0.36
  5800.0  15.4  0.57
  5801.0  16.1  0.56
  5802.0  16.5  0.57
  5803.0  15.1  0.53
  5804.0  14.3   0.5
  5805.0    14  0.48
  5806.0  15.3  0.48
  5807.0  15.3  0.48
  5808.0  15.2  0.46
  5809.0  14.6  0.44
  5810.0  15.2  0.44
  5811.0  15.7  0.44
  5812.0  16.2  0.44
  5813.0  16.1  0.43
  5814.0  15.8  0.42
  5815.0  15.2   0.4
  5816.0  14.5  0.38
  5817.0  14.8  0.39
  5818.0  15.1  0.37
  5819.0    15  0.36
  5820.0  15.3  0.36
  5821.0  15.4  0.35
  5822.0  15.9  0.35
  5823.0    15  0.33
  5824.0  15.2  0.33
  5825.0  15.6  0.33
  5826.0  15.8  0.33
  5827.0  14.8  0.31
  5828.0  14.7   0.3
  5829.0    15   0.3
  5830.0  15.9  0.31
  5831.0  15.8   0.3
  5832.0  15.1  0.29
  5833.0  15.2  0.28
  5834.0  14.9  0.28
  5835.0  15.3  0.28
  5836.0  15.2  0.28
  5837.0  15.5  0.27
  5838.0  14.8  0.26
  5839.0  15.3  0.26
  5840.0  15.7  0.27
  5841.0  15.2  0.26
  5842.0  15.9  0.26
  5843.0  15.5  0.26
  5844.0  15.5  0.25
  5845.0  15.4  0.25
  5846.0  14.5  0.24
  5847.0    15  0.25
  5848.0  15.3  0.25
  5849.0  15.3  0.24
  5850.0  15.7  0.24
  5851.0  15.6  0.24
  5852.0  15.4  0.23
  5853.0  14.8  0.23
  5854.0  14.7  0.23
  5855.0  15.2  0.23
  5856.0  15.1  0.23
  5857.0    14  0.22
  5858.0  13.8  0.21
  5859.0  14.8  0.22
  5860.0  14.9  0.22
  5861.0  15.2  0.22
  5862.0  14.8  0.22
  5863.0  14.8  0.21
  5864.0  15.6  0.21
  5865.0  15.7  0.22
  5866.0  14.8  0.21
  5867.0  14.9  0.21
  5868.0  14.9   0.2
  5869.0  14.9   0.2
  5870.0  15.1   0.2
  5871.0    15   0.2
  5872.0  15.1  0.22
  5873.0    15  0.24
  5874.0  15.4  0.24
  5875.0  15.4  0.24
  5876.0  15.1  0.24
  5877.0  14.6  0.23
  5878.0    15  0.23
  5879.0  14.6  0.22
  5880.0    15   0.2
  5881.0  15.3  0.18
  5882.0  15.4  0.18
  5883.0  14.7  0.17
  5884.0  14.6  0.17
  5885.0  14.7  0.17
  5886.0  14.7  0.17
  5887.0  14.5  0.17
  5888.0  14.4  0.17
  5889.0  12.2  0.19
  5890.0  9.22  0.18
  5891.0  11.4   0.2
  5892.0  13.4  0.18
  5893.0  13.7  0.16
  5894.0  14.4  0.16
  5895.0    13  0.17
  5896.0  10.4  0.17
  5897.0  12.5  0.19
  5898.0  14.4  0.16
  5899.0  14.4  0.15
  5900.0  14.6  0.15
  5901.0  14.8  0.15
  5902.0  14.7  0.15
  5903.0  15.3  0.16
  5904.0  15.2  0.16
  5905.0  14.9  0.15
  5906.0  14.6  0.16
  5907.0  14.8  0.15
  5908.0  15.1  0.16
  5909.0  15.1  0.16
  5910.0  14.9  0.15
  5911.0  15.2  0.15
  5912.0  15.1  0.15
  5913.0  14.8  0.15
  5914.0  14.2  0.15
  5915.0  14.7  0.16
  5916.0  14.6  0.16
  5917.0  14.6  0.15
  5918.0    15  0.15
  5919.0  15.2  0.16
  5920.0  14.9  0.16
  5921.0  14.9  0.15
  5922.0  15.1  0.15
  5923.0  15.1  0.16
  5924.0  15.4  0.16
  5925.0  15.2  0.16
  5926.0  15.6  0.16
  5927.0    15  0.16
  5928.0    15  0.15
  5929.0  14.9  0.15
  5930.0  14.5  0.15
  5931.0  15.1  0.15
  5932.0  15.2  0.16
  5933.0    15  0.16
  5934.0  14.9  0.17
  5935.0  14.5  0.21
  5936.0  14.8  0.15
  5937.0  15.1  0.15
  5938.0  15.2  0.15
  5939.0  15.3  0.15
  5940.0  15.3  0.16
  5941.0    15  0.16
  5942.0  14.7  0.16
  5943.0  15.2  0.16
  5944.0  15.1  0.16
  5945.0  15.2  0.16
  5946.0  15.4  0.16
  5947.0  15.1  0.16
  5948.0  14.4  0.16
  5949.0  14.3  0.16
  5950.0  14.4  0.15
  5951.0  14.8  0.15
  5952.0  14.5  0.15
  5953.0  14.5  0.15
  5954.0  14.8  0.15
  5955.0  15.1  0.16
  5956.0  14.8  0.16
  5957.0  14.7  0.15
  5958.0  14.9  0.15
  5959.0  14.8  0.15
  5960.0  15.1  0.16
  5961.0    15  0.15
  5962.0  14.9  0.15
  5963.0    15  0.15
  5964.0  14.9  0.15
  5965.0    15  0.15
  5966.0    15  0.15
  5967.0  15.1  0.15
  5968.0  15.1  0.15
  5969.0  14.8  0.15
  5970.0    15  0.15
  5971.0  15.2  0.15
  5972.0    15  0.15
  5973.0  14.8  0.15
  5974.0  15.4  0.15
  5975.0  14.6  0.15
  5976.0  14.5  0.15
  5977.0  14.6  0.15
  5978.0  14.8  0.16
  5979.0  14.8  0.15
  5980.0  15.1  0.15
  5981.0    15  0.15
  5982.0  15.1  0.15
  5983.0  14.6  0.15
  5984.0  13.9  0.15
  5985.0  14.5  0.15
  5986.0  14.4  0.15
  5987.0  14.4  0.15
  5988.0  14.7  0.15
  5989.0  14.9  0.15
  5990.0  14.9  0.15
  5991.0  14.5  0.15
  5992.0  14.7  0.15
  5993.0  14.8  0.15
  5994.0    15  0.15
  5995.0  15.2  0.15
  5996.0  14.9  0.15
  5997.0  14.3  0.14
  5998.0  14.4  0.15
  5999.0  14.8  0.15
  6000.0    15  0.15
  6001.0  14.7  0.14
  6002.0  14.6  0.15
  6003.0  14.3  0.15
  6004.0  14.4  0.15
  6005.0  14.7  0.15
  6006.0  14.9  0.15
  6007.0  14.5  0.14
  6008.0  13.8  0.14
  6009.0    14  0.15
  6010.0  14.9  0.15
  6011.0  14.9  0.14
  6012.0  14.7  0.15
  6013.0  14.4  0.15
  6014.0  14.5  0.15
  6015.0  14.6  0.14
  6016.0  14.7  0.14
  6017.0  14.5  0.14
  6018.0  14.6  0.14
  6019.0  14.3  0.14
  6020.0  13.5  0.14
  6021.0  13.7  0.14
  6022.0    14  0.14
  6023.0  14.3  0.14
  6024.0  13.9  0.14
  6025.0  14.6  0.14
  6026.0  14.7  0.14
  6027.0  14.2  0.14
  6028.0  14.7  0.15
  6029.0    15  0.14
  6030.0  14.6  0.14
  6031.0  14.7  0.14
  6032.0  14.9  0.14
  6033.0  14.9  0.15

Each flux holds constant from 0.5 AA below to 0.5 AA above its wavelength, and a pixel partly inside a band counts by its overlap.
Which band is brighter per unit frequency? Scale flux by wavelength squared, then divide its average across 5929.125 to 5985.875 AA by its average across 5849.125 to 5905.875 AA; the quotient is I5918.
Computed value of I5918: 1.1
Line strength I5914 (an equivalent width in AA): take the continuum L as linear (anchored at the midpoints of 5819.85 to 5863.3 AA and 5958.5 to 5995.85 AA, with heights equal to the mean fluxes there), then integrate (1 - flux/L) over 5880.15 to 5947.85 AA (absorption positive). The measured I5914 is 1.9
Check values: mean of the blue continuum 15.2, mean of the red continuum 14.8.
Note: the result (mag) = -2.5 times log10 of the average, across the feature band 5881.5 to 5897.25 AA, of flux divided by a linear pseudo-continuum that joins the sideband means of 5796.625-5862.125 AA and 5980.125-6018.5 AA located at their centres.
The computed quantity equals 0.13 mag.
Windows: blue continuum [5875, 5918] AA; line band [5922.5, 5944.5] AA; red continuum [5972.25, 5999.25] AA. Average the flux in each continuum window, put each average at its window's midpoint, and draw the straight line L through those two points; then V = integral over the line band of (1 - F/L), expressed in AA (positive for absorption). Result -0.9 AA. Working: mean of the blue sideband 14.3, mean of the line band 15.1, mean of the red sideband 14.7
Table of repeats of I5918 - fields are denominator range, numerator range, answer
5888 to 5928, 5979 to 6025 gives 1.05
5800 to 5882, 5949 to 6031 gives 1.02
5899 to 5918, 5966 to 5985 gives 1.02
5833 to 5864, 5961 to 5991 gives 1.02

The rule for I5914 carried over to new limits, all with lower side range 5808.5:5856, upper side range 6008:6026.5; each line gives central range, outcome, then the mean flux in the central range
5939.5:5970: -0.5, 14.9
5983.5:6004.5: -0.2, 14.6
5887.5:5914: 1.8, 13.9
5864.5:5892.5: 1.1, 14.5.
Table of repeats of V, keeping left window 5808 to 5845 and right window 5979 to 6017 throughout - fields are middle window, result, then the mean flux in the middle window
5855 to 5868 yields 0.3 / 14.9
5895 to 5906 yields 0.7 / 14.1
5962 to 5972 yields -0.2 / 15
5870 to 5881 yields 0.1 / 15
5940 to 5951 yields 0.0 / 14.9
